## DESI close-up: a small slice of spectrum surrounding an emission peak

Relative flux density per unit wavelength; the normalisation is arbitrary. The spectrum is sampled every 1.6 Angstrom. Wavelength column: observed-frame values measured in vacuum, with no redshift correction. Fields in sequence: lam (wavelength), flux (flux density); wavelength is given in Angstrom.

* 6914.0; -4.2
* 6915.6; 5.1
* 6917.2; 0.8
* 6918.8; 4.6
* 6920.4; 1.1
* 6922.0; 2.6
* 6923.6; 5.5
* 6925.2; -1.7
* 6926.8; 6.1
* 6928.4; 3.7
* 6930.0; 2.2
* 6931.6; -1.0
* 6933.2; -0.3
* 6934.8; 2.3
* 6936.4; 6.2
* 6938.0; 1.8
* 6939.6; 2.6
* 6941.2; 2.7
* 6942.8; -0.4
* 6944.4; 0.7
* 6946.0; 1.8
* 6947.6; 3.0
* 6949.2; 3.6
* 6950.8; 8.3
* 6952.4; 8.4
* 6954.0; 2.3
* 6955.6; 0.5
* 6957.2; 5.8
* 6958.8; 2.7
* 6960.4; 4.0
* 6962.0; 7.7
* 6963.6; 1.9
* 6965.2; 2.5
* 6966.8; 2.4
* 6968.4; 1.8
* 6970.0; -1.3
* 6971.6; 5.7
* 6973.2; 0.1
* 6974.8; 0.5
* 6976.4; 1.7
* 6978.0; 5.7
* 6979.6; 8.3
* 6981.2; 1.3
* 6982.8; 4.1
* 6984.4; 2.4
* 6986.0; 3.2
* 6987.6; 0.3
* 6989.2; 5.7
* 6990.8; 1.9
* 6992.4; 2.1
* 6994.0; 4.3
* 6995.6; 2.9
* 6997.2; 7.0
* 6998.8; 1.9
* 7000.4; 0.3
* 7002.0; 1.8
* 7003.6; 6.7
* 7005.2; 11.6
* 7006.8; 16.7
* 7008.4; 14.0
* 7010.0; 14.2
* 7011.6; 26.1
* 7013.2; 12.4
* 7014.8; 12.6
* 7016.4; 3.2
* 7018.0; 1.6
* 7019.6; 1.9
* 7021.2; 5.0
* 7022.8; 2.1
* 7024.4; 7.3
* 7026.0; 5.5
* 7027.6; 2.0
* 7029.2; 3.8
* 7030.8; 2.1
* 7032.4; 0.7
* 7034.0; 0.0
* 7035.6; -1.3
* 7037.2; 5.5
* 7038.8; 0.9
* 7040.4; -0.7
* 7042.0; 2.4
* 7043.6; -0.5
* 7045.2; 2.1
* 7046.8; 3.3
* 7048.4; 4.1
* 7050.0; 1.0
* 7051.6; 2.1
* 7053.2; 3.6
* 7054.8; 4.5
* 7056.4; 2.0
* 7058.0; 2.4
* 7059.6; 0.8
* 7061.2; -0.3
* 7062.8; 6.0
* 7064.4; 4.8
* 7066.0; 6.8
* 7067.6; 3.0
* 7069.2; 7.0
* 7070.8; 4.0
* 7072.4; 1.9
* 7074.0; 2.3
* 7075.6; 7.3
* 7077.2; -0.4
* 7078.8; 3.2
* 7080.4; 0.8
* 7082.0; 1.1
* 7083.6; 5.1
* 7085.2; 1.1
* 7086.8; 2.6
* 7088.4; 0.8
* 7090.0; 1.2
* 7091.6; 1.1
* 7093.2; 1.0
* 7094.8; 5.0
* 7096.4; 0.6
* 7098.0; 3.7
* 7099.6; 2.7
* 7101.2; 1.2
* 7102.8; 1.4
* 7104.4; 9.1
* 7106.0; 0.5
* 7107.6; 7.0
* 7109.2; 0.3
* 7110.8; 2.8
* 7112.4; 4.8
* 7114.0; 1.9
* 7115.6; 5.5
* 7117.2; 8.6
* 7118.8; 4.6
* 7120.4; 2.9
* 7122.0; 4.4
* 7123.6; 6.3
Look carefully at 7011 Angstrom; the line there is [O II] 3727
